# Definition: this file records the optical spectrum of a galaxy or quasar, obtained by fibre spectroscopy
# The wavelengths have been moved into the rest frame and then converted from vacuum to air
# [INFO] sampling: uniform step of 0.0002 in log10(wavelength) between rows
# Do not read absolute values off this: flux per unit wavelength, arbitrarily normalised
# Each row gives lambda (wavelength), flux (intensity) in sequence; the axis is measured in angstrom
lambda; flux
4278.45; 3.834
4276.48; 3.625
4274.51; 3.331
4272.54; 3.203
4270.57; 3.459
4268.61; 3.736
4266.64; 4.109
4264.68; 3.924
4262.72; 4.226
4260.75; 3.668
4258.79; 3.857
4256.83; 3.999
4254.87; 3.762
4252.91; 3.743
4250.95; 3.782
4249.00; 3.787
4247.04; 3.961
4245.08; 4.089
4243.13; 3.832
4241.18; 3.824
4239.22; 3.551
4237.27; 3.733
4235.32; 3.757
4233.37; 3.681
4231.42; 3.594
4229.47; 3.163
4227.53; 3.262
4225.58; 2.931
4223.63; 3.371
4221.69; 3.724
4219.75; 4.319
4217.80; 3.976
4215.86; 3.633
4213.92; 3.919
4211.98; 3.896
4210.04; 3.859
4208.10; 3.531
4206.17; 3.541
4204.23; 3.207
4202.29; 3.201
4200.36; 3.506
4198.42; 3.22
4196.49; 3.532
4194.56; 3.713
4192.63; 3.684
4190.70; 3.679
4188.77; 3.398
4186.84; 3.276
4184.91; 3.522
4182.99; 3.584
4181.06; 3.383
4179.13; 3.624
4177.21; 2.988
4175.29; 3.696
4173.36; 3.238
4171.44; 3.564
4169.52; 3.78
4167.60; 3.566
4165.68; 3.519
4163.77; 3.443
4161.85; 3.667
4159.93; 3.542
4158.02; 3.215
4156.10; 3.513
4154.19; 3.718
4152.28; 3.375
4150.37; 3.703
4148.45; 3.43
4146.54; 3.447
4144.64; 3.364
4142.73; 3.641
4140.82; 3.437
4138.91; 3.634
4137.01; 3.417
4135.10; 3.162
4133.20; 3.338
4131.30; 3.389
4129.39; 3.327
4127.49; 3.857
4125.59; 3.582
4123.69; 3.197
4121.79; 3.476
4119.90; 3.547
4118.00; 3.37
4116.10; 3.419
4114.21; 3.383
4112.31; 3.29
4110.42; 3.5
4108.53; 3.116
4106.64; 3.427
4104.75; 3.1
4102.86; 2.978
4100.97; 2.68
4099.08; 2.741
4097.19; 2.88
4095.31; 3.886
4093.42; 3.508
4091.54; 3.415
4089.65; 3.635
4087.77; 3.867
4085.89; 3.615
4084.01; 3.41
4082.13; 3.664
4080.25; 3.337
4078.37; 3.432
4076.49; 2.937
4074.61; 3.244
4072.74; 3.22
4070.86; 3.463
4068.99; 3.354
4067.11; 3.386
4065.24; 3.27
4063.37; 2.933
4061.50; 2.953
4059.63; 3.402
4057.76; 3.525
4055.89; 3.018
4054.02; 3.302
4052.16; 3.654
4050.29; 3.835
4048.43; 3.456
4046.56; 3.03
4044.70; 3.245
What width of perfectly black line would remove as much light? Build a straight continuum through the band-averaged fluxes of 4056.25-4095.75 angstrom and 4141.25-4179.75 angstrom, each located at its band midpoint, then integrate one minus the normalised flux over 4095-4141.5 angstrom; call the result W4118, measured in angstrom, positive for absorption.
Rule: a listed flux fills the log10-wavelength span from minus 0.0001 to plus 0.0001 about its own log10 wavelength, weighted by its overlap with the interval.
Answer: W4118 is 1.7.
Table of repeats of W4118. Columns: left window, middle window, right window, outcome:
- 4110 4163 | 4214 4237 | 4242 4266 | 1.1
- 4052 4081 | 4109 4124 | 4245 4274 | 0.0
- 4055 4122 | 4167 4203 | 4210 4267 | 1.2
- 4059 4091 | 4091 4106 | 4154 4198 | 1.1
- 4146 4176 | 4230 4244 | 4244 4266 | 0.5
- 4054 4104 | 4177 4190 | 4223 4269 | 0.5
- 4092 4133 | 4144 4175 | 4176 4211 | -0.9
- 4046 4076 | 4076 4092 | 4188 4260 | -0.6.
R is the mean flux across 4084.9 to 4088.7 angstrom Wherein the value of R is 3.74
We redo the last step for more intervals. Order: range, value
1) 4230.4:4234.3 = 3.63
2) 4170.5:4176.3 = 3.49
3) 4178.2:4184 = 3.53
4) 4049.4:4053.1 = 3.74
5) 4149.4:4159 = 3.5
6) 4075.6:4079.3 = 3.19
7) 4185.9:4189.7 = 3.34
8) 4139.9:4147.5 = 3.47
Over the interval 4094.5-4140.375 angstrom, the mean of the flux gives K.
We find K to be 3.32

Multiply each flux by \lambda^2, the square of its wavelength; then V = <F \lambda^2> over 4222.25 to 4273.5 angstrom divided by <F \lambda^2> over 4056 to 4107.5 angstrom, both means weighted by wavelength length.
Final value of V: 1.2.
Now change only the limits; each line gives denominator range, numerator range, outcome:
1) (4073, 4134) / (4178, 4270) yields 1.16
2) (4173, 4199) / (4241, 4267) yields 1.16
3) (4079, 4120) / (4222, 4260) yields 1.17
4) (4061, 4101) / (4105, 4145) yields 1.05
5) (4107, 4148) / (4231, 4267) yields 1.19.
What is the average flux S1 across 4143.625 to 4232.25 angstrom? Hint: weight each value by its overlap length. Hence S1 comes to 3.52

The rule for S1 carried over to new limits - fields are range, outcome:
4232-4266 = 3.83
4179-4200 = 3.5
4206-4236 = 3.64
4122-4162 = 3.47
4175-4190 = 3.43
